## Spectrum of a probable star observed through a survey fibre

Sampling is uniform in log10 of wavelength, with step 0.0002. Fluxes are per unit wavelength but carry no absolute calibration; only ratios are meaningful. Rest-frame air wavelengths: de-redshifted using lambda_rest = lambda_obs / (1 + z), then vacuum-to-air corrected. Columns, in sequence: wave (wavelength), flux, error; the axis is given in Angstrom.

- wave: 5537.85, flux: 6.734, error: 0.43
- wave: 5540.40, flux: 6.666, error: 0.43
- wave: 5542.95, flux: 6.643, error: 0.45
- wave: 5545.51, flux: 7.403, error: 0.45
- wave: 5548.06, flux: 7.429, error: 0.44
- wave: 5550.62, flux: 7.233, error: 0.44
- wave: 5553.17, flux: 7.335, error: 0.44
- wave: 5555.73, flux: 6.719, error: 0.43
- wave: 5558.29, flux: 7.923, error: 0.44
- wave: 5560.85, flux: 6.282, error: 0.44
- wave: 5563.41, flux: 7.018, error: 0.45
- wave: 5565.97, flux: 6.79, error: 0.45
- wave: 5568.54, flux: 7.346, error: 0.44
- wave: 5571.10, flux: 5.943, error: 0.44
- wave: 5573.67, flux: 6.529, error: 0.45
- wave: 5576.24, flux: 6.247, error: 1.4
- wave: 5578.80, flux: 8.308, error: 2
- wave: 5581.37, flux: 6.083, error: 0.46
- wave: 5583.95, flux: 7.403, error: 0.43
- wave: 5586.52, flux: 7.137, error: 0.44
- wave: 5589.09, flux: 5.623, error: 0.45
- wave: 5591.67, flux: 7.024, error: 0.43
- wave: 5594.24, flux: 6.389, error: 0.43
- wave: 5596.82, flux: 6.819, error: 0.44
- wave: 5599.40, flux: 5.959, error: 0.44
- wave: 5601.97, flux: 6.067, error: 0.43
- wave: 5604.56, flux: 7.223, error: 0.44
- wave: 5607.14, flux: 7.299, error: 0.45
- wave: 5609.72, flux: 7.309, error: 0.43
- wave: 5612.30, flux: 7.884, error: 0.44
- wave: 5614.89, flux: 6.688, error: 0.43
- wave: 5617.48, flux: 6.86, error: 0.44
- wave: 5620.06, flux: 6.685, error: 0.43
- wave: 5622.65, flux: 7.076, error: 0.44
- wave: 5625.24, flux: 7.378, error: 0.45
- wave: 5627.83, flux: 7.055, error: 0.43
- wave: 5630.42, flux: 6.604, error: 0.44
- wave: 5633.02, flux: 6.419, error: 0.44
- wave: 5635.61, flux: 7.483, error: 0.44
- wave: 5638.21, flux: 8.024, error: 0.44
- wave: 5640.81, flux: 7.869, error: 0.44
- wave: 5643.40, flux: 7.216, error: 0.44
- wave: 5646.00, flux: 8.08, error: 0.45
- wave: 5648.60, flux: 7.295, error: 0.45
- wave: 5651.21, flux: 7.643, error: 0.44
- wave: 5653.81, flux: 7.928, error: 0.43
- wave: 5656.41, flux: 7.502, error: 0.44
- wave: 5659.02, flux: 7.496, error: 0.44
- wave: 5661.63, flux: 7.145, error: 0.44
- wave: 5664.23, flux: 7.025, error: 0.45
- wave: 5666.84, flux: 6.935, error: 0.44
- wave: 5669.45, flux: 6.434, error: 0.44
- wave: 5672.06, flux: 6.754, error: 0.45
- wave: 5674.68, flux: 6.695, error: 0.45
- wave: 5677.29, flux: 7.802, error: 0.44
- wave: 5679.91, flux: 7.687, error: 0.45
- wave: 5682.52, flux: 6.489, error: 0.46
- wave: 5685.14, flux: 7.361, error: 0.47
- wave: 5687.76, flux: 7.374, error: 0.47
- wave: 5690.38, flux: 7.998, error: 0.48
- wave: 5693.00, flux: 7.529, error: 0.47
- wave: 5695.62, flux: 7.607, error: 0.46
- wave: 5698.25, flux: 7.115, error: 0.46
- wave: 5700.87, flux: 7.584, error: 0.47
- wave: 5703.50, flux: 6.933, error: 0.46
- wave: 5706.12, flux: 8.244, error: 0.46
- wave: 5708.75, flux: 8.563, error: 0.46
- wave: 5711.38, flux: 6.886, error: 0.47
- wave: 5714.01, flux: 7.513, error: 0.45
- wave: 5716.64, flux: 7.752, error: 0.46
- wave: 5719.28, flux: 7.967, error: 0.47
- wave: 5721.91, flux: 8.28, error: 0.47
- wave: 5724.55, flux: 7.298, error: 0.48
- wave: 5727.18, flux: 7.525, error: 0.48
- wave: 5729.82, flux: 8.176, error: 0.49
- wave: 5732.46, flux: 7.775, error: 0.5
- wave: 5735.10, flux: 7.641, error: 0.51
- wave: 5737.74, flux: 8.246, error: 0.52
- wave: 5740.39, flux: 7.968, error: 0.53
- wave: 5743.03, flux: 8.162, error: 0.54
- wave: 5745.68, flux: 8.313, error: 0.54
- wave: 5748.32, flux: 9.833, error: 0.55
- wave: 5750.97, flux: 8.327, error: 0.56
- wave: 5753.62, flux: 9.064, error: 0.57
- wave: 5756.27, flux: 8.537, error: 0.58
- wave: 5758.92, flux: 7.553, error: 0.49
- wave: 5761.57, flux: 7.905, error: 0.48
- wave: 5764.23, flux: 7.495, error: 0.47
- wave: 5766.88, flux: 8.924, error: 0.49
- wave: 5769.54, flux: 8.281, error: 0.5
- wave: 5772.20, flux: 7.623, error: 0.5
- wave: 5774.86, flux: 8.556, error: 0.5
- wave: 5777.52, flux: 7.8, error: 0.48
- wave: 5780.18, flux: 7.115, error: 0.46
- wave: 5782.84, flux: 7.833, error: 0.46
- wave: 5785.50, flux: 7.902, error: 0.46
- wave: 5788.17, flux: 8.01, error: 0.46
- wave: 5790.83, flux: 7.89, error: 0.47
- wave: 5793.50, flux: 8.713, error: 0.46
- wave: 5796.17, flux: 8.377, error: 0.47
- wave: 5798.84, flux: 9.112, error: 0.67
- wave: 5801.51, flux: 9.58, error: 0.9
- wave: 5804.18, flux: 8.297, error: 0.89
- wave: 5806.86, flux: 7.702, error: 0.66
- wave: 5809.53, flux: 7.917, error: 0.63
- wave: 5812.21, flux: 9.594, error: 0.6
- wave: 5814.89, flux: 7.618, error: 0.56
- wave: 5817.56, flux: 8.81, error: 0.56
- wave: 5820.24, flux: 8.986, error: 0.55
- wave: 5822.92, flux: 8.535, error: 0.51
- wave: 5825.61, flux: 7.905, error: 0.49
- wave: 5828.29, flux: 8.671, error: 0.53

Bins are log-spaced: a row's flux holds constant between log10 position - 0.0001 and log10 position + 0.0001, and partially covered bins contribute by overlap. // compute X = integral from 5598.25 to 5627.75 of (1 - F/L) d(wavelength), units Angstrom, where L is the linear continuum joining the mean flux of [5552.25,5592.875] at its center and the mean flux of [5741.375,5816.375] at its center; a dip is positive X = 0.7 Angstrom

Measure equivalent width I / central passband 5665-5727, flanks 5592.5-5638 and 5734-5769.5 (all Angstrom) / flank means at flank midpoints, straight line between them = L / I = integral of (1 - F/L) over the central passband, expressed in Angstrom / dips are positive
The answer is 2.56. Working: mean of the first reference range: 6.92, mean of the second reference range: 8.31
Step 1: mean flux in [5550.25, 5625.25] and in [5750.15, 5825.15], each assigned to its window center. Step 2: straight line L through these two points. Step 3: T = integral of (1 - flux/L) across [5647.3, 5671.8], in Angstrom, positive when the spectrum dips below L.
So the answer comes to 0.4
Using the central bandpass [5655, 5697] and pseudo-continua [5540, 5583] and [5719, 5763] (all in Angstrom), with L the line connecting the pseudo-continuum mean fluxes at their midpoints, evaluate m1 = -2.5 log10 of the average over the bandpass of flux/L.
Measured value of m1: 0.07 mag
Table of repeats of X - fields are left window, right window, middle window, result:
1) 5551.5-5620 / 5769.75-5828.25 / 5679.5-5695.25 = 0.28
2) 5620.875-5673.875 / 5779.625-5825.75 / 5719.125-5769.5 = -1.39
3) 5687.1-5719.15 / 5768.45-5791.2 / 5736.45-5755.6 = -1.96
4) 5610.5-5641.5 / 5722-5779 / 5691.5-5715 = 0.64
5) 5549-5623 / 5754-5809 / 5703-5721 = -0.08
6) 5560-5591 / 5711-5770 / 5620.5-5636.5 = 0.43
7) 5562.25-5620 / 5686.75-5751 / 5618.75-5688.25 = 0.78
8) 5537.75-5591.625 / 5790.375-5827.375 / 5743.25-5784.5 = 0.05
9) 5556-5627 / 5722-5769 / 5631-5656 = -0.75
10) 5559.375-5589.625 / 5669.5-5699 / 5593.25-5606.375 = 0.68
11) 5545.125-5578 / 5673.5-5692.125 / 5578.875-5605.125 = 1.54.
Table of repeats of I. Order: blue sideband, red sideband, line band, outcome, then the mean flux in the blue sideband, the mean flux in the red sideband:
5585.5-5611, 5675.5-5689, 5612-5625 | -0.3 Angstrom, 6.68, 7.32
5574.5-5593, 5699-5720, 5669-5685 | 0.9 Angstrom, 6.82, 7.66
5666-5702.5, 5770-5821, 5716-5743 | -0.8 Angstrom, 7.24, 8.28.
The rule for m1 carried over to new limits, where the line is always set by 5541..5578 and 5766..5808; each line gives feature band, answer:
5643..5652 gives -0.02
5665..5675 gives 0.13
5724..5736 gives 0.03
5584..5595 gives 0.07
